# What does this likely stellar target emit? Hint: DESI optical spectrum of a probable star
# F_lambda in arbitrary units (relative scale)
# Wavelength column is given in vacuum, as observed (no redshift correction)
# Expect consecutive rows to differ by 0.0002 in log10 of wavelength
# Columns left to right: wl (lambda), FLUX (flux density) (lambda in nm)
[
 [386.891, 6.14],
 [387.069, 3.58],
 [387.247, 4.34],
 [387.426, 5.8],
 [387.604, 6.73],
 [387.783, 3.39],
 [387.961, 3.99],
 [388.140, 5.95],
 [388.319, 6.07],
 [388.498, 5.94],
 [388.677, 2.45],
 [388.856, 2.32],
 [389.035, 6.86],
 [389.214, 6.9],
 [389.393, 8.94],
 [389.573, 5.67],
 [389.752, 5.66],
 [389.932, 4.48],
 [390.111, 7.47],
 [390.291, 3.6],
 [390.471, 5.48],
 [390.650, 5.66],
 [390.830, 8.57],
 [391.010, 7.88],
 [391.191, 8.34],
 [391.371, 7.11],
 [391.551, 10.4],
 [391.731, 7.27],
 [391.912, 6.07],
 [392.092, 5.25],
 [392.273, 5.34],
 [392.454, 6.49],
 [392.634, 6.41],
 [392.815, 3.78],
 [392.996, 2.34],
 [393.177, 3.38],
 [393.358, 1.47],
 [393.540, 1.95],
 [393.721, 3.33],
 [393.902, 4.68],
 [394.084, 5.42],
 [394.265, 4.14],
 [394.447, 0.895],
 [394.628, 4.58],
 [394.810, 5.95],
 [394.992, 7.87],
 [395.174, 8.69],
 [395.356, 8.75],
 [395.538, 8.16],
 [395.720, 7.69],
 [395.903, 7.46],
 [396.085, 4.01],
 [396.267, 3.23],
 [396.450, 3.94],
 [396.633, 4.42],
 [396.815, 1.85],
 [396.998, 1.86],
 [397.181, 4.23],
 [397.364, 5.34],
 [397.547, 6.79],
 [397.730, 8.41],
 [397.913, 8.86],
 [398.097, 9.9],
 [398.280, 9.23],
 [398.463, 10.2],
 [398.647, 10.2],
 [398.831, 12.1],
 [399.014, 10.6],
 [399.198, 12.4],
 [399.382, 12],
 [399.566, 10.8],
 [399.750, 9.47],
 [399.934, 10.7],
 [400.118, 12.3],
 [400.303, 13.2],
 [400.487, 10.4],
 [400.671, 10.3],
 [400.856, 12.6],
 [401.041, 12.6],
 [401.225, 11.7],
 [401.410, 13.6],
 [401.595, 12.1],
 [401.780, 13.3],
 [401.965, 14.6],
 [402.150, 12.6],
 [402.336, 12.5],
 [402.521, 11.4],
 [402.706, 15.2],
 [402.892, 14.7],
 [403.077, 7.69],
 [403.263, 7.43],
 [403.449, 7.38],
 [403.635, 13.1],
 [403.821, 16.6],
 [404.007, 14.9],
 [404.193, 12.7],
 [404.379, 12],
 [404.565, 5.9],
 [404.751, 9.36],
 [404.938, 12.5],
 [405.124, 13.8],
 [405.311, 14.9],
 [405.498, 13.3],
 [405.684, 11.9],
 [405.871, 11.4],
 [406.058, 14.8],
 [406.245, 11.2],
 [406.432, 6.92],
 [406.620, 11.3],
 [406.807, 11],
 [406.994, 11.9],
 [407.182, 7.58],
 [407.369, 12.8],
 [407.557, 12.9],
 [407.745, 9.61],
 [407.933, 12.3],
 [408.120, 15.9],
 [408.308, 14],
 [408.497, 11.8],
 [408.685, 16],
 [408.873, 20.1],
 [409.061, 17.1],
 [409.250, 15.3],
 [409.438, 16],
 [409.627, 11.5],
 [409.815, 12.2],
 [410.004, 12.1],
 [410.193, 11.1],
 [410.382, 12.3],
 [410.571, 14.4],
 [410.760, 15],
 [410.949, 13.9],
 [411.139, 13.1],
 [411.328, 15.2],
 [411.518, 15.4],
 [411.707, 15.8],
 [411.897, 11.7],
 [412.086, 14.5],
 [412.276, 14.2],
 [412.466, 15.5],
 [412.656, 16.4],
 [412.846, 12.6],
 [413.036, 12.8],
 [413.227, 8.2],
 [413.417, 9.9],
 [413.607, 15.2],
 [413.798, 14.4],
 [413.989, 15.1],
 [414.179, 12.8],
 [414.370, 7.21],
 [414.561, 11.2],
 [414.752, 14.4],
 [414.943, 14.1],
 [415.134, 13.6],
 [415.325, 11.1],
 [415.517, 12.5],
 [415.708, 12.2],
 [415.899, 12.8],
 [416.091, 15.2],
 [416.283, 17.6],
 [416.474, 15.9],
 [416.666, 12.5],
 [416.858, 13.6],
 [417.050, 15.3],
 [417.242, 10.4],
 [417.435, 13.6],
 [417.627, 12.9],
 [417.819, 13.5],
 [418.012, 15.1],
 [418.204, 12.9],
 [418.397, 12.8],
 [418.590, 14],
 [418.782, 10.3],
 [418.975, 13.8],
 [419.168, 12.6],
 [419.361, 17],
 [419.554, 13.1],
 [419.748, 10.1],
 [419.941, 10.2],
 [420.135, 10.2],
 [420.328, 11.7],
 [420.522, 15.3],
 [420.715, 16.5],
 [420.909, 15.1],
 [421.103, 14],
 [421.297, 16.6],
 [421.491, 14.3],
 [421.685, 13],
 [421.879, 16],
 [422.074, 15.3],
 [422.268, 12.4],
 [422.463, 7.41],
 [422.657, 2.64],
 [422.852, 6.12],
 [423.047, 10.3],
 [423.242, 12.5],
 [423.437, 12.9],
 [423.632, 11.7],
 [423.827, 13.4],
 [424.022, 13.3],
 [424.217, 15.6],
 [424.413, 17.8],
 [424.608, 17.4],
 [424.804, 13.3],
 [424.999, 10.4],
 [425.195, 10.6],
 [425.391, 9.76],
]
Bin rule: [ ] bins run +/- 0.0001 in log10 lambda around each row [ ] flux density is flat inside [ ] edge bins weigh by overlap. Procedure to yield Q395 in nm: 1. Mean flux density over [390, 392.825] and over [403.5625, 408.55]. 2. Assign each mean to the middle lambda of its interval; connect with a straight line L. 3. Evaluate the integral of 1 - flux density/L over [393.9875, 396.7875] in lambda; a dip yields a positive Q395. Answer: 0.87 nm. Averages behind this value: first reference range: 6.63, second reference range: 12.1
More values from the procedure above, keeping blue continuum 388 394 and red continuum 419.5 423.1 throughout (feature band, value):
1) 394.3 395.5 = 0.06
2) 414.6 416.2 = -0.35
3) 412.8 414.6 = -0.25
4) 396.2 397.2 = 0.53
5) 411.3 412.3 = -0.44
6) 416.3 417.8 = -0.33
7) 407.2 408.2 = -0.34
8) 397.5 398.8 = -0.40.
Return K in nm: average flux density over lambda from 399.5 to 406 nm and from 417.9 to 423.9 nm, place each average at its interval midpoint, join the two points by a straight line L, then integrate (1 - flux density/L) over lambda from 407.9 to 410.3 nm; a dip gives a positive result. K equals -0.42 nm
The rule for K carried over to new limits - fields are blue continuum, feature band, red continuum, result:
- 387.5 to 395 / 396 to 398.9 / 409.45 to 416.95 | 0.464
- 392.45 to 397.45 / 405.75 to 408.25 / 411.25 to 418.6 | -0.397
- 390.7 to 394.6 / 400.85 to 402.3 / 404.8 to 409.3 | -0.424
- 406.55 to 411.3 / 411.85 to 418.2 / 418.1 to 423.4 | -0.210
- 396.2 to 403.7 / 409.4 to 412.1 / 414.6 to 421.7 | -0.336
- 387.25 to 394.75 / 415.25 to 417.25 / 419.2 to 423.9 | -0.455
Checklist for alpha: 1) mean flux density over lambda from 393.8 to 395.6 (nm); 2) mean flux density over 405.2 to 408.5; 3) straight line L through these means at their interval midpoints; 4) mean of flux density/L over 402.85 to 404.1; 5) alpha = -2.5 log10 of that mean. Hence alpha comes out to -0.12 mag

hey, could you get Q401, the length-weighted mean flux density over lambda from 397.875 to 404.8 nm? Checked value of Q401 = 11.5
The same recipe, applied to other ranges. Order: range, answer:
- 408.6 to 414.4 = 13.8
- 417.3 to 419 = 13.1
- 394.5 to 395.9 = 7.21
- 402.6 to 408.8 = 12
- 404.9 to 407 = 12.1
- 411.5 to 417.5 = 13.3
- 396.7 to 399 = 7.5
